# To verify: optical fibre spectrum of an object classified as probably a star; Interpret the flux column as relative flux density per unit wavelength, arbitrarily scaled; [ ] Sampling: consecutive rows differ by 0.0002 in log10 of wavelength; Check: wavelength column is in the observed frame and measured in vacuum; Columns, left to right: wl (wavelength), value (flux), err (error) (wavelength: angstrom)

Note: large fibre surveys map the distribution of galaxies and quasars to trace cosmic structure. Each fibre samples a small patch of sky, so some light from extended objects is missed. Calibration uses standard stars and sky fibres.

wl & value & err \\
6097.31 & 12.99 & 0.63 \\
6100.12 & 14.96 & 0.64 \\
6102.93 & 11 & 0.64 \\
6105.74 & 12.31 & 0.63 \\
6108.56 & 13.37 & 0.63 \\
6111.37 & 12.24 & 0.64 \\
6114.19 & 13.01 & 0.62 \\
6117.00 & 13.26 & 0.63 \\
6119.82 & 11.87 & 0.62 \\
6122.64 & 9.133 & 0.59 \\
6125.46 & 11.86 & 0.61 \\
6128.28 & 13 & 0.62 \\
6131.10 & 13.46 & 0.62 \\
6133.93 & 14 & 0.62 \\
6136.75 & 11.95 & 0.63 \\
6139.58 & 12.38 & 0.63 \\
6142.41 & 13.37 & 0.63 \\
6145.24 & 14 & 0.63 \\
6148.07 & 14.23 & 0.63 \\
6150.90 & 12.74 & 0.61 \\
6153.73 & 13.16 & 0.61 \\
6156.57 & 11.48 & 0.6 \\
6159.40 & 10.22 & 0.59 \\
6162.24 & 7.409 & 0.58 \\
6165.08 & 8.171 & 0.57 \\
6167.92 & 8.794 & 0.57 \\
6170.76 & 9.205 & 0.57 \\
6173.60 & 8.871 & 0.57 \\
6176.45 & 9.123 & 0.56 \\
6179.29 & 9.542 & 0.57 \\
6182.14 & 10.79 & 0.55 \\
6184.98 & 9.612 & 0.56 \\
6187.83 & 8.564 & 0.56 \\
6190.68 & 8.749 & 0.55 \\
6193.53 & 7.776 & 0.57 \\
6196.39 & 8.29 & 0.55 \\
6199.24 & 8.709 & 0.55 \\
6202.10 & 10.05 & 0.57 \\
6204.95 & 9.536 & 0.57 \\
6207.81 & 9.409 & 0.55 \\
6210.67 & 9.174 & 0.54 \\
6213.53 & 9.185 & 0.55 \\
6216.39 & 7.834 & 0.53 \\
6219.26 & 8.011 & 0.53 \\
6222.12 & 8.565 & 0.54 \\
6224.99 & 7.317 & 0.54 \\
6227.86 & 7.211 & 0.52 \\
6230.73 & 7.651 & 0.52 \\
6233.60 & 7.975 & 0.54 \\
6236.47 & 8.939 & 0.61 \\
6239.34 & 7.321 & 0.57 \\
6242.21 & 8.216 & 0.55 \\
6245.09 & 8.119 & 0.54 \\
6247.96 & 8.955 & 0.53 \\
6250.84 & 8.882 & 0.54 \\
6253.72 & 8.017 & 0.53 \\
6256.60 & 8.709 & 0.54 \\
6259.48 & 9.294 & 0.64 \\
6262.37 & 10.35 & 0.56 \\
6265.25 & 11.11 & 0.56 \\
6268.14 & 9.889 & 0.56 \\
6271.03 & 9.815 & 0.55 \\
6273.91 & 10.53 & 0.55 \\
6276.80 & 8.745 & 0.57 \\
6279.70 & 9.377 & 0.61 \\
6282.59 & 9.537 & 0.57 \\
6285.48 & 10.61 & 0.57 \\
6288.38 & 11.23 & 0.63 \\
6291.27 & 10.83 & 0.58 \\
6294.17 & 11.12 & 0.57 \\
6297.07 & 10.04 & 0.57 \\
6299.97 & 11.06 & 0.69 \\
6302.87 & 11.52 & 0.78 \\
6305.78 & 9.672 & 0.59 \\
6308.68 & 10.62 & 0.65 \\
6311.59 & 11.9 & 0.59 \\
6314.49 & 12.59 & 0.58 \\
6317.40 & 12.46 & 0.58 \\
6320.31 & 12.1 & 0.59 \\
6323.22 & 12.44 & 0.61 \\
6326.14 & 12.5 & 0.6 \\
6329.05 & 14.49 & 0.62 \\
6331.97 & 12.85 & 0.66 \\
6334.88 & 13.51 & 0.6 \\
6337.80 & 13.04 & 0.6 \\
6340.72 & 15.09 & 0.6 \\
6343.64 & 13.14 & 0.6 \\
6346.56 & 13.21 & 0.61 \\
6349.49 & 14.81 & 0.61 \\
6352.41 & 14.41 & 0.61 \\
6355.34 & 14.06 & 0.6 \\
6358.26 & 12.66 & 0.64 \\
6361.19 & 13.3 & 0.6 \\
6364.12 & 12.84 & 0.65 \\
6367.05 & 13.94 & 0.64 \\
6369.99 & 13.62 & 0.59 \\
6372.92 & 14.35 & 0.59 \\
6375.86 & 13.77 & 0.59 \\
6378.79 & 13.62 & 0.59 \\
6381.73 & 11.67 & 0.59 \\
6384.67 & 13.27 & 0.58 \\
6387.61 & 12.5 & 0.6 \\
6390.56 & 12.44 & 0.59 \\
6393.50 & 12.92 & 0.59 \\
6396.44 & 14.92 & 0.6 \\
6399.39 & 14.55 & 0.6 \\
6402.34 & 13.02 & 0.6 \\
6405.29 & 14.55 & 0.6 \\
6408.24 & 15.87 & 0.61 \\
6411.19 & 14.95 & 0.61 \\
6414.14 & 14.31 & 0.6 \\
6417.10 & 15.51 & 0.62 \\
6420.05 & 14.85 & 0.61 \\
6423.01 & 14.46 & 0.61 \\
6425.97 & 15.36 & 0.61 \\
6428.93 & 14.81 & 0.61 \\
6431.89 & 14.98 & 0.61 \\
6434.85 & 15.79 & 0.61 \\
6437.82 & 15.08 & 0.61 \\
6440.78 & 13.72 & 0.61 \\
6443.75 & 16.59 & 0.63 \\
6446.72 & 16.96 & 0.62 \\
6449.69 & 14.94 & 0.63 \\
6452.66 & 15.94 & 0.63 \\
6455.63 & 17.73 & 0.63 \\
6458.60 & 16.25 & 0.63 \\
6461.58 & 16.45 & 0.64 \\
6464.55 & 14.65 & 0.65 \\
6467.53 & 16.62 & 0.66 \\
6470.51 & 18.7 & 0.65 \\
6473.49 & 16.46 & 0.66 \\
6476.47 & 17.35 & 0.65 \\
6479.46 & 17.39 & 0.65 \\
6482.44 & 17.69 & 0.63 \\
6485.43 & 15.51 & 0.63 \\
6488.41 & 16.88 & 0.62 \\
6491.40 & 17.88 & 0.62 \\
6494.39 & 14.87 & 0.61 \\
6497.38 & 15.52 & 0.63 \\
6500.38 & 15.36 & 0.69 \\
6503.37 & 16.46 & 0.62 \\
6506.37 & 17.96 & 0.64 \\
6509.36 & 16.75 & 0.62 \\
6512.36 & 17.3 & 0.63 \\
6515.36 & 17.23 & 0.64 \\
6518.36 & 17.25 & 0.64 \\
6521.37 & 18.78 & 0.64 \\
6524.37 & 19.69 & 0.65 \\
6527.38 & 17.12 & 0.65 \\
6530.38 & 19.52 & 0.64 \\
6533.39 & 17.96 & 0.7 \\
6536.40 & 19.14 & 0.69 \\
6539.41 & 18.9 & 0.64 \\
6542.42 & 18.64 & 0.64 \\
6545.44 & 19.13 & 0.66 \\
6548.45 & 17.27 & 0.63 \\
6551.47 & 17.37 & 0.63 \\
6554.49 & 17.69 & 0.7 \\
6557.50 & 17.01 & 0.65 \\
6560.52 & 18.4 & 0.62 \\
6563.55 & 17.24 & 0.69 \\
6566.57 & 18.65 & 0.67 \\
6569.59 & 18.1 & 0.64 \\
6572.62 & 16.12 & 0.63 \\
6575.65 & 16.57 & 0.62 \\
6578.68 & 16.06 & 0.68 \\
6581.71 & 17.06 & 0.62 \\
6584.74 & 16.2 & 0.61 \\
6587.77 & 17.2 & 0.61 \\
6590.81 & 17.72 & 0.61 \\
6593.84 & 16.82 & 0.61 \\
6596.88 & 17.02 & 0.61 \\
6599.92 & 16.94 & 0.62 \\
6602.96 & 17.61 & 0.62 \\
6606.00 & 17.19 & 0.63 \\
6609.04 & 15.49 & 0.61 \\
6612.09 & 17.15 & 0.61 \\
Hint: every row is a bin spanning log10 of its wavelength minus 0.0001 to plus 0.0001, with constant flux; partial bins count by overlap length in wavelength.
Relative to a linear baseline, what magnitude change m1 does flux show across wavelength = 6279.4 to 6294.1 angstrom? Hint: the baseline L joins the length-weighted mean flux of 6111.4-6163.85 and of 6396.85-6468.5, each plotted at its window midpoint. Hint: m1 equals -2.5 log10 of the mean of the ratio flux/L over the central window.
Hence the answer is 0.30 mag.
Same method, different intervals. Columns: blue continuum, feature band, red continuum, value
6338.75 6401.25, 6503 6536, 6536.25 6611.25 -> -0.097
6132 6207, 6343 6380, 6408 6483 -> 0.041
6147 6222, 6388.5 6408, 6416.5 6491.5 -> 0.068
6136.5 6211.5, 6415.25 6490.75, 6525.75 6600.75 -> -0.037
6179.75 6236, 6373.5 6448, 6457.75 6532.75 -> 0.014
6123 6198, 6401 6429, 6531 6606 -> 0.016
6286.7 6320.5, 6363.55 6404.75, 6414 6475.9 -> 0.031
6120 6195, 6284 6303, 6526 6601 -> 0.203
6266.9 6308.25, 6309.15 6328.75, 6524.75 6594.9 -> -0.113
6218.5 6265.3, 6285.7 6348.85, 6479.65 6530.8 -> -0.115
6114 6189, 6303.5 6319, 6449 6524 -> 0.207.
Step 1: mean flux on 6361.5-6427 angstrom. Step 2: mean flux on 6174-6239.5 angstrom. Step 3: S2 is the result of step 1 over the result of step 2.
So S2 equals 1.6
